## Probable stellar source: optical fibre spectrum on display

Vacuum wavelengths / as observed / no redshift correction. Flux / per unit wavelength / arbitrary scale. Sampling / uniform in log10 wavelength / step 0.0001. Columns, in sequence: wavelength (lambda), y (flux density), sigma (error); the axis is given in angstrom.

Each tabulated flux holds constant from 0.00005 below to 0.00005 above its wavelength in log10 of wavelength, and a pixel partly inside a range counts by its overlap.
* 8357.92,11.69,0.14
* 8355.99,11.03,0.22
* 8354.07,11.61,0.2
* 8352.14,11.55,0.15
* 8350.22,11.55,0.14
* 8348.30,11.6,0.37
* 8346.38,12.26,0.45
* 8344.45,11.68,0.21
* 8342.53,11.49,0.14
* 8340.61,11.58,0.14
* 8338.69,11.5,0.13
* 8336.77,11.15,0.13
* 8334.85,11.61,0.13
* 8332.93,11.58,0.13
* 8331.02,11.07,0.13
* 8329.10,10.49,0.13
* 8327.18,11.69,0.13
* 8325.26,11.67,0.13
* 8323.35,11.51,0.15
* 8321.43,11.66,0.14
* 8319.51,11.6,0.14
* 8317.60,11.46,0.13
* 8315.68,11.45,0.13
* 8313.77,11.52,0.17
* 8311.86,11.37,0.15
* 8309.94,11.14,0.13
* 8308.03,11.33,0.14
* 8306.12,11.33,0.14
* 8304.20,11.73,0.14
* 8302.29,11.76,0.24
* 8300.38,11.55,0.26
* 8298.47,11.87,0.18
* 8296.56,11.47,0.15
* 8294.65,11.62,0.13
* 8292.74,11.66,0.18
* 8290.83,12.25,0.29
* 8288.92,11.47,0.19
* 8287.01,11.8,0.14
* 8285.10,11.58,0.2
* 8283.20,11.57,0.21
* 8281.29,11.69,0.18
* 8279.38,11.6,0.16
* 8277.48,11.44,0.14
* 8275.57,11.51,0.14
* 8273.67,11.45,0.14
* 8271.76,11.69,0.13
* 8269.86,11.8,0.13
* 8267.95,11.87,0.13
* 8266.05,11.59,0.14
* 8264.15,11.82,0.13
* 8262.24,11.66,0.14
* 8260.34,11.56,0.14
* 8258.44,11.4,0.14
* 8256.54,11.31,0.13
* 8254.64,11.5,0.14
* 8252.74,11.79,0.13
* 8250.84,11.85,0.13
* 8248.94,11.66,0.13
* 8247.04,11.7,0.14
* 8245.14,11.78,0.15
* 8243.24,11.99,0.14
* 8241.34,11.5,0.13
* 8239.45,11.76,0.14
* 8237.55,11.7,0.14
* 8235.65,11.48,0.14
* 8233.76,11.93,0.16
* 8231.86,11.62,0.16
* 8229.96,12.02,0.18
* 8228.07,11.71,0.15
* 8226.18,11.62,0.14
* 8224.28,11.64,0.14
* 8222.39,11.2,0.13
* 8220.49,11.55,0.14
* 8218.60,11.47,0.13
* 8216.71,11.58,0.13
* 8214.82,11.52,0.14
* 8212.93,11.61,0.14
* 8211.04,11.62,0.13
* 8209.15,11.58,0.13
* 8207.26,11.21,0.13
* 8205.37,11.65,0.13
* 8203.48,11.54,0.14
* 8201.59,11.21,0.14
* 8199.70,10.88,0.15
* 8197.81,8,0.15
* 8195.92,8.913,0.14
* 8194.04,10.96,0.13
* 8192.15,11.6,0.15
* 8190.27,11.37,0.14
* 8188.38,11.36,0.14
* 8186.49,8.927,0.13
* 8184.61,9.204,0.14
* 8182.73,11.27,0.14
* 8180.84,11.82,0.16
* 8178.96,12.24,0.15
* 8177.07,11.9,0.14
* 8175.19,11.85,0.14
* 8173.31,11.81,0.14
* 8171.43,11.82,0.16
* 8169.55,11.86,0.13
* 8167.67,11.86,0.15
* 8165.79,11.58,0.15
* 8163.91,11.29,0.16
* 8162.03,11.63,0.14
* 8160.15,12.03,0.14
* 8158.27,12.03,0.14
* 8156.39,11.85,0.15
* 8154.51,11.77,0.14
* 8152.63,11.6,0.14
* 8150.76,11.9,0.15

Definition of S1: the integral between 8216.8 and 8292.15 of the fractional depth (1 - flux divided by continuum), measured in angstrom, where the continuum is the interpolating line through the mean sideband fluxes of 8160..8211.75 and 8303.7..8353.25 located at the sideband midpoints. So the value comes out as -2.26 angstrom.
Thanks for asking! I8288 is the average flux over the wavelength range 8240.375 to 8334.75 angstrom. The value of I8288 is 11.6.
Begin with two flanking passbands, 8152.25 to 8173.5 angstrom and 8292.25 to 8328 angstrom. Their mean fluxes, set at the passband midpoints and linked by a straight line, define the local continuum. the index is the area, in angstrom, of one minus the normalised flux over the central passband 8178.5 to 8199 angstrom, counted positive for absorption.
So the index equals 2.2 angstrom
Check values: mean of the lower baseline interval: 11.8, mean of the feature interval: 10.5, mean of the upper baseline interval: 11.5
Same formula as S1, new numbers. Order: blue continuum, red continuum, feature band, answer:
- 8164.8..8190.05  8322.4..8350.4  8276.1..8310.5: -0.46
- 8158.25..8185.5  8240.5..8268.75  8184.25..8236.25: 2.26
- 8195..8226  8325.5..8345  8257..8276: -0.69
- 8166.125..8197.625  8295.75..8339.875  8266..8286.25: -0.48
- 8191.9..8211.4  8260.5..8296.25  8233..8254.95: -0.89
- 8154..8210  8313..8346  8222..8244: -0.74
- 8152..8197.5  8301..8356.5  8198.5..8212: 0.03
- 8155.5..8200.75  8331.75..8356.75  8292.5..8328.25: -0.20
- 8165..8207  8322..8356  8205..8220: -0.51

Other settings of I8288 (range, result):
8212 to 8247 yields 11.7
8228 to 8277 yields 11.7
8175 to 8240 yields 11.2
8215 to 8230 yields 11.6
